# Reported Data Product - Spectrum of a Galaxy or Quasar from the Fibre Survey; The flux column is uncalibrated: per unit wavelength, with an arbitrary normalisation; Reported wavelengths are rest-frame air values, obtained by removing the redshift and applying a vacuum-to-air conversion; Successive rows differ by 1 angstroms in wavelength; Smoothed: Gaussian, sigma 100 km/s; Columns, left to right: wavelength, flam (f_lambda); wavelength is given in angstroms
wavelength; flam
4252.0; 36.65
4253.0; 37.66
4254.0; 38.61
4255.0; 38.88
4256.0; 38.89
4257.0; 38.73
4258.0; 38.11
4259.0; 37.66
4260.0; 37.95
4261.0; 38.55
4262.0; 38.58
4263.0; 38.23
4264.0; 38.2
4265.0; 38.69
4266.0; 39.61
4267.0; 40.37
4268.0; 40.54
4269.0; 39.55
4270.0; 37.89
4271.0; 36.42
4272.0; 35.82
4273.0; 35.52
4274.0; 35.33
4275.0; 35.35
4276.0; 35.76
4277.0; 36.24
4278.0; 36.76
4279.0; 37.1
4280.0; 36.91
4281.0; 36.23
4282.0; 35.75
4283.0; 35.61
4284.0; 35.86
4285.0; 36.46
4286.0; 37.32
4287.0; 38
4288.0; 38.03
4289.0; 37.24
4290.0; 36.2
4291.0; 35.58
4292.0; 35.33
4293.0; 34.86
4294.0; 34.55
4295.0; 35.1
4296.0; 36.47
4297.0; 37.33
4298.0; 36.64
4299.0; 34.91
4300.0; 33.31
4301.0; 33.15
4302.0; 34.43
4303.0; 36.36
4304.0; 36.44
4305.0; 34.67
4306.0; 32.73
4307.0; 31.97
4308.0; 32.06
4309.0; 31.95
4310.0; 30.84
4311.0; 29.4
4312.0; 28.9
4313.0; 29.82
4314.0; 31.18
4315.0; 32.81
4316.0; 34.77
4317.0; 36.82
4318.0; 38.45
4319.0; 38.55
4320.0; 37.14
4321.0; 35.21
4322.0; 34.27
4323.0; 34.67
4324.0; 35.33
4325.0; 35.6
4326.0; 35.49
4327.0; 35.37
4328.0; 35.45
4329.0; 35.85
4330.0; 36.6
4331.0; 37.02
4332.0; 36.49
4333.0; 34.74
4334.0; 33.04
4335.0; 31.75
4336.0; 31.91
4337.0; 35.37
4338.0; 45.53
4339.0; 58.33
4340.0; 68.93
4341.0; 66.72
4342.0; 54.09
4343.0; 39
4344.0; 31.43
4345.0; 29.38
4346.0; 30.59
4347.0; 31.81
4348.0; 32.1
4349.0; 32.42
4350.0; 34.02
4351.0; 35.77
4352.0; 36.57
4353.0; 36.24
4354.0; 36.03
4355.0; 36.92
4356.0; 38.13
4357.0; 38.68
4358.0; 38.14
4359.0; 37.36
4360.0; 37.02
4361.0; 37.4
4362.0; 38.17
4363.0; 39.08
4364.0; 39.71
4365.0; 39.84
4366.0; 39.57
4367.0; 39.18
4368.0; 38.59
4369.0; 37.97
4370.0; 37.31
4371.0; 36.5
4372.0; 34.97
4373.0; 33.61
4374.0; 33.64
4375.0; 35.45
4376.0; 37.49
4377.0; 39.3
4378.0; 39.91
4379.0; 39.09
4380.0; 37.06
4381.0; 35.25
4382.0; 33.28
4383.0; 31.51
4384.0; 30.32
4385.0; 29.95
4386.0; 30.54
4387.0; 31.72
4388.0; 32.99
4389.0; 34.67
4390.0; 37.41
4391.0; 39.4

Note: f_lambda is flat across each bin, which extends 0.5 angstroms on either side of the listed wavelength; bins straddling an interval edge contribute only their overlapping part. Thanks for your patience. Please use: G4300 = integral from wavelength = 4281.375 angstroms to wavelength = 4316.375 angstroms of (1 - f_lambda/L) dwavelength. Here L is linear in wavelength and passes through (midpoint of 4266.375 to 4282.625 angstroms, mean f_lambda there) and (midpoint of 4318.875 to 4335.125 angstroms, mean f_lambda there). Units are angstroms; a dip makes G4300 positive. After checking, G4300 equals 1.8 angstroms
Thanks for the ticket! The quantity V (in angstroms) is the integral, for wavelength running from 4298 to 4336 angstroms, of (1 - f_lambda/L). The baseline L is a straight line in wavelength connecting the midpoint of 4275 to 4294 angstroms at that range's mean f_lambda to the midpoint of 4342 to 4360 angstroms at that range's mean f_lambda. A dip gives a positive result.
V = 1.8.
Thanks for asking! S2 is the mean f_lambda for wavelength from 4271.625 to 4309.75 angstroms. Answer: 35.5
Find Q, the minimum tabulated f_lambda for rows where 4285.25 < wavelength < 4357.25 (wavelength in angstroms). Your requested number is 28.9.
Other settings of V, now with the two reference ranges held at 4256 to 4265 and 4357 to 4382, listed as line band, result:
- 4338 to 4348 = -1.91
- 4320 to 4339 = 0.81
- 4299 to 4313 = 1.92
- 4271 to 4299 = 1.43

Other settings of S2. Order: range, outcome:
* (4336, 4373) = 39.2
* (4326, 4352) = 38.8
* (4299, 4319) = 33.3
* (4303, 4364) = 36.7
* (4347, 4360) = 35.9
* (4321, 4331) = 35.5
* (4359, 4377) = 37.4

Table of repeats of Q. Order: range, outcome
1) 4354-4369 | 36.03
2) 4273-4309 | 31.95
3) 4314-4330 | 31.18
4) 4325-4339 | 31.75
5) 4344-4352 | 29.38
